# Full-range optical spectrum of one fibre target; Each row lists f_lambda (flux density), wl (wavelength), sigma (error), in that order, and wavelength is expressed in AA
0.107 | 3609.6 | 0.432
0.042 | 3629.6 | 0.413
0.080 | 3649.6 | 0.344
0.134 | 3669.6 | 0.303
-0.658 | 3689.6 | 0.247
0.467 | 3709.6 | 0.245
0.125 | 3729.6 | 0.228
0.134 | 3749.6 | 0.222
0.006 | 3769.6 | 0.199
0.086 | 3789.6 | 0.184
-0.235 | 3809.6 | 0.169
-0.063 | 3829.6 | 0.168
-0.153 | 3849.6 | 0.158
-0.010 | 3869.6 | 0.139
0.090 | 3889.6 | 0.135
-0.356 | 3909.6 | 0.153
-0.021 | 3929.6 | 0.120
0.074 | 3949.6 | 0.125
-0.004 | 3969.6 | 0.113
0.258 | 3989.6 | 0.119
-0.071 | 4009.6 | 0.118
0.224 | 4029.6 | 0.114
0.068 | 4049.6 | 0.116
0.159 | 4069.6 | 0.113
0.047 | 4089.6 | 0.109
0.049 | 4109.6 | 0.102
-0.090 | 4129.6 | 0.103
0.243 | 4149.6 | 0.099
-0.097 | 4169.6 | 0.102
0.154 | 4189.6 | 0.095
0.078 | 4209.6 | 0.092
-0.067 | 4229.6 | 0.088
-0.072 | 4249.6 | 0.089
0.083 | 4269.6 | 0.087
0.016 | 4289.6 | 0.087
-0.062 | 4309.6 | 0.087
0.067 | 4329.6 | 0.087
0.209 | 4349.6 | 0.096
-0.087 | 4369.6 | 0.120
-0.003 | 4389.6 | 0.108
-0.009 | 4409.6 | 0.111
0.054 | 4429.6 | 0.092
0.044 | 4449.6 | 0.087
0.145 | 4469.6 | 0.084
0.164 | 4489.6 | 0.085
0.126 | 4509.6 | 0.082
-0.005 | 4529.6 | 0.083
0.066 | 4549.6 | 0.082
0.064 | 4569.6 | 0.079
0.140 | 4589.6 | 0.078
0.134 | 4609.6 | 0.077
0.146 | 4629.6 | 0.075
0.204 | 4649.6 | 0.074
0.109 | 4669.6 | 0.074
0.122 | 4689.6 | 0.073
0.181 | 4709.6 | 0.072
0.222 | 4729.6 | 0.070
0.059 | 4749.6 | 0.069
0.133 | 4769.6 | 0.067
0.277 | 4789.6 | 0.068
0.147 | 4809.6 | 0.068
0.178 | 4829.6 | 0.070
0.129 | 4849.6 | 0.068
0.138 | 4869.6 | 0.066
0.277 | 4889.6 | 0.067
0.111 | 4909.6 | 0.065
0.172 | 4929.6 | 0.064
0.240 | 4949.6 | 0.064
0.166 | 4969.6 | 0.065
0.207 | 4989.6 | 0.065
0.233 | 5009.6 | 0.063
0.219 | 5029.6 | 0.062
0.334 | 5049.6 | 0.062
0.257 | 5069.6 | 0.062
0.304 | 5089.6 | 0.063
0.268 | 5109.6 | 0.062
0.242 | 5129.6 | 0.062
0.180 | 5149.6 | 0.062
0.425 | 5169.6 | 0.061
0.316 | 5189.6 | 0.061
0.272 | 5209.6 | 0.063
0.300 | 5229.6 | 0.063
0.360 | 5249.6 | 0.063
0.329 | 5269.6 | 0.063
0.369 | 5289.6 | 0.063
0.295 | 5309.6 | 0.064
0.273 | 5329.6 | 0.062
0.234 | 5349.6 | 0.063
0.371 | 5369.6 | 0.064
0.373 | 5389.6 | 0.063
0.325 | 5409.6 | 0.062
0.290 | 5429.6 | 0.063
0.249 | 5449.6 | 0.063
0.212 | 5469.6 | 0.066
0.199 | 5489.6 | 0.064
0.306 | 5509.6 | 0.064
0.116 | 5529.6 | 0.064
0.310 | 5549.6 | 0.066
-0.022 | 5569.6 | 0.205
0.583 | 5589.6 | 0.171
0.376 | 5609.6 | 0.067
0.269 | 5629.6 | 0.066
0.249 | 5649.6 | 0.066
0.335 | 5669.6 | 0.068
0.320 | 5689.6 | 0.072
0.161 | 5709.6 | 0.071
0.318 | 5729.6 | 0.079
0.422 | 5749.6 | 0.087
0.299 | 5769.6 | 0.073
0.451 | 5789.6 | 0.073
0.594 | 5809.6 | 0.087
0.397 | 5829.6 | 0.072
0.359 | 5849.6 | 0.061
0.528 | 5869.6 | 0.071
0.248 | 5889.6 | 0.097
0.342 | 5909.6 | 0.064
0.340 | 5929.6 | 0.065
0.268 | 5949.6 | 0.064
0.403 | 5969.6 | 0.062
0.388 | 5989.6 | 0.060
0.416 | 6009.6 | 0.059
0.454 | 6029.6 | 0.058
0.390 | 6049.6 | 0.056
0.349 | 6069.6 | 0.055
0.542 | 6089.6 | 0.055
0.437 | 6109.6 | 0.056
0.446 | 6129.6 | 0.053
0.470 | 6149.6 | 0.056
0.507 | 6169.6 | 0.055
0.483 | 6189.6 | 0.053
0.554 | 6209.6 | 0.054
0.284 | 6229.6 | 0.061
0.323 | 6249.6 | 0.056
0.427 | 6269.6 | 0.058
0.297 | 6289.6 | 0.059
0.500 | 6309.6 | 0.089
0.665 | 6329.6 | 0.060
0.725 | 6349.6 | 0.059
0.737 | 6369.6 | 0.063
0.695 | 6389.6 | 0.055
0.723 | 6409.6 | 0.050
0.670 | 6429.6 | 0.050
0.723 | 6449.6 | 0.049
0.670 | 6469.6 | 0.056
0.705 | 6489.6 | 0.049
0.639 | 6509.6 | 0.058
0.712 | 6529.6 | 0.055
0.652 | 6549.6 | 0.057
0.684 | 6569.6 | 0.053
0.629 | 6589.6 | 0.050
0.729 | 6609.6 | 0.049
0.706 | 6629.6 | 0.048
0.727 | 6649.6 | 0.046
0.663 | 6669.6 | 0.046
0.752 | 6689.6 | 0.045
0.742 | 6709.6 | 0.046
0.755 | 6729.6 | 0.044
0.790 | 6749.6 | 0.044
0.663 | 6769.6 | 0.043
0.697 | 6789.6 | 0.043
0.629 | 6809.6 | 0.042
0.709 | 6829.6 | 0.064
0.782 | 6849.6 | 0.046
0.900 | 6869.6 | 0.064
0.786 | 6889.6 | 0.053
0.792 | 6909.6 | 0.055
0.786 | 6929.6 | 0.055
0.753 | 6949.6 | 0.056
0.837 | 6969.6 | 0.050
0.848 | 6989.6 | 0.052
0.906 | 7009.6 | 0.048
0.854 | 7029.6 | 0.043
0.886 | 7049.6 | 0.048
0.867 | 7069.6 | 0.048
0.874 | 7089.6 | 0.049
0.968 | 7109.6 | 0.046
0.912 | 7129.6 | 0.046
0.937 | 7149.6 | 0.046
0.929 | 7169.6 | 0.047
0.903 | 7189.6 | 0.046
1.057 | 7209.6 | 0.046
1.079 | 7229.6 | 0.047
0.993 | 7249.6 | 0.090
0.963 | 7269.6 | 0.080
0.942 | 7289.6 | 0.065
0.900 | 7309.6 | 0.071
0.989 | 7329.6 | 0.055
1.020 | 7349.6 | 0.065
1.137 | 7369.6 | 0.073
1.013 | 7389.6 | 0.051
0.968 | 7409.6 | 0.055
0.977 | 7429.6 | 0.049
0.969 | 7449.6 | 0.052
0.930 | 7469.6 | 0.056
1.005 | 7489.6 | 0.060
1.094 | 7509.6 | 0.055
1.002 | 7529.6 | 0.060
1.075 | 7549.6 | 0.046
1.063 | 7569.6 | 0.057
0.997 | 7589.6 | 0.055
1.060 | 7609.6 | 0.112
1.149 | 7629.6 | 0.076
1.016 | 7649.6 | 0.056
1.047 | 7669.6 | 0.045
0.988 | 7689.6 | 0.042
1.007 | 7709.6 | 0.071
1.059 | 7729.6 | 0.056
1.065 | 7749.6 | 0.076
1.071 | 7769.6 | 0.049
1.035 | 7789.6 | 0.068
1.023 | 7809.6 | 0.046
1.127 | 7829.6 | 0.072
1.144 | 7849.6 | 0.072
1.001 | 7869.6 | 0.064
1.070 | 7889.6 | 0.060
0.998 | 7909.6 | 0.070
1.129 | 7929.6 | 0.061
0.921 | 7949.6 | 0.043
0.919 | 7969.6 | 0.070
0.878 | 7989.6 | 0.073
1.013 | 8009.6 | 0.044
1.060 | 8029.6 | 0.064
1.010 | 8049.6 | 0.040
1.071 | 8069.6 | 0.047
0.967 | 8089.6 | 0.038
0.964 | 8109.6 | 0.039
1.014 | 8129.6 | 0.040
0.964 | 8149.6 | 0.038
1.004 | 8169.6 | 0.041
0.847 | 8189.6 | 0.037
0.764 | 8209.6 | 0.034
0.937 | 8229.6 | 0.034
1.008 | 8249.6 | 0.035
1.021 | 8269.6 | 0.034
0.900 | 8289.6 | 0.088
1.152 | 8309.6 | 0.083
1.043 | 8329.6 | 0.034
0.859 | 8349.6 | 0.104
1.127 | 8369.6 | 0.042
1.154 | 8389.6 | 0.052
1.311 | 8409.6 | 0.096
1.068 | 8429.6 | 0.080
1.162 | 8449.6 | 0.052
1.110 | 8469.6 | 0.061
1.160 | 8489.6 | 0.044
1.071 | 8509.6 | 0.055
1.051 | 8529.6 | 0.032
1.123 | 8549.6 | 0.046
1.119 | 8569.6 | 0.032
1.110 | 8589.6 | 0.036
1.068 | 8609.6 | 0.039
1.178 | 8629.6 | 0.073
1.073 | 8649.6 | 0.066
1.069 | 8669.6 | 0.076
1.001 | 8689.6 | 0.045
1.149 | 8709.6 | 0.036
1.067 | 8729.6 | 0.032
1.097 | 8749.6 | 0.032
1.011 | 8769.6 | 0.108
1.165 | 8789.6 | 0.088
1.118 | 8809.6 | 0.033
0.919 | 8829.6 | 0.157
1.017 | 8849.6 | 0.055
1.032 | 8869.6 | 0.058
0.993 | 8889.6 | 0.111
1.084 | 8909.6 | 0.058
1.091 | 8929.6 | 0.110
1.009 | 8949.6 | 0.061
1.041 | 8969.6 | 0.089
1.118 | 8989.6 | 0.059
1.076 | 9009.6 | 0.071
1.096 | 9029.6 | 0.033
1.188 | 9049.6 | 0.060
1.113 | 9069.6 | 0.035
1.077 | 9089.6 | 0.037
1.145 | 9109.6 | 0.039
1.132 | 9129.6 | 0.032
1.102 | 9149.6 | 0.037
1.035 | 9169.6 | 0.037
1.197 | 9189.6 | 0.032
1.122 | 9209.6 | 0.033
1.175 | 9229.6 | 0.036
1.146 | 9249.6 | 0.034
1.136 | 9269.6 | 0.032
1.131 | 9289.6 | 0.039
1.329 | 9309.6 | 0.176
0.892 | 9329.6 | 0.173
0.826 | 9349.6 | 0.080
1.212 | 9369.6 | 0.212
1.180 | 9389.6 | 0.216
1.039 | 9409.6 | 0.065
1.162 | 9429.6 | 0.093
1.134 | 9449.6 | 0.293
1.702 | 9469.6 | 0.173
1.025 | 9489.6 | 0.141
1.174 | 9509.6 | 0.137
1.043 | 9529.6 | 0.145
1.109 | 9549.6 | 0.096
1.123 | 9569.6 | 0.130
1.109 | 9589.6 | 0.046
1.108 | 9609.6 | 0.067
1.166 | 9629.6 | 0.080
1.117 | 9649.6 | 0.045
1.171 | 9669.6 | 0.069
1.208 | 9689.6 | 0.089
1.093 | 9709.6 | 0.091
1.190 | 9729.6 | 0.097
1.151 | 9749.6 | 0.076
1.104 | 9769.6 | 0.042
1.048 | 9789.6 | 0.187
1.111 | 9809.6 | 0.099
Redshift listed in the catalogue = 0.584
